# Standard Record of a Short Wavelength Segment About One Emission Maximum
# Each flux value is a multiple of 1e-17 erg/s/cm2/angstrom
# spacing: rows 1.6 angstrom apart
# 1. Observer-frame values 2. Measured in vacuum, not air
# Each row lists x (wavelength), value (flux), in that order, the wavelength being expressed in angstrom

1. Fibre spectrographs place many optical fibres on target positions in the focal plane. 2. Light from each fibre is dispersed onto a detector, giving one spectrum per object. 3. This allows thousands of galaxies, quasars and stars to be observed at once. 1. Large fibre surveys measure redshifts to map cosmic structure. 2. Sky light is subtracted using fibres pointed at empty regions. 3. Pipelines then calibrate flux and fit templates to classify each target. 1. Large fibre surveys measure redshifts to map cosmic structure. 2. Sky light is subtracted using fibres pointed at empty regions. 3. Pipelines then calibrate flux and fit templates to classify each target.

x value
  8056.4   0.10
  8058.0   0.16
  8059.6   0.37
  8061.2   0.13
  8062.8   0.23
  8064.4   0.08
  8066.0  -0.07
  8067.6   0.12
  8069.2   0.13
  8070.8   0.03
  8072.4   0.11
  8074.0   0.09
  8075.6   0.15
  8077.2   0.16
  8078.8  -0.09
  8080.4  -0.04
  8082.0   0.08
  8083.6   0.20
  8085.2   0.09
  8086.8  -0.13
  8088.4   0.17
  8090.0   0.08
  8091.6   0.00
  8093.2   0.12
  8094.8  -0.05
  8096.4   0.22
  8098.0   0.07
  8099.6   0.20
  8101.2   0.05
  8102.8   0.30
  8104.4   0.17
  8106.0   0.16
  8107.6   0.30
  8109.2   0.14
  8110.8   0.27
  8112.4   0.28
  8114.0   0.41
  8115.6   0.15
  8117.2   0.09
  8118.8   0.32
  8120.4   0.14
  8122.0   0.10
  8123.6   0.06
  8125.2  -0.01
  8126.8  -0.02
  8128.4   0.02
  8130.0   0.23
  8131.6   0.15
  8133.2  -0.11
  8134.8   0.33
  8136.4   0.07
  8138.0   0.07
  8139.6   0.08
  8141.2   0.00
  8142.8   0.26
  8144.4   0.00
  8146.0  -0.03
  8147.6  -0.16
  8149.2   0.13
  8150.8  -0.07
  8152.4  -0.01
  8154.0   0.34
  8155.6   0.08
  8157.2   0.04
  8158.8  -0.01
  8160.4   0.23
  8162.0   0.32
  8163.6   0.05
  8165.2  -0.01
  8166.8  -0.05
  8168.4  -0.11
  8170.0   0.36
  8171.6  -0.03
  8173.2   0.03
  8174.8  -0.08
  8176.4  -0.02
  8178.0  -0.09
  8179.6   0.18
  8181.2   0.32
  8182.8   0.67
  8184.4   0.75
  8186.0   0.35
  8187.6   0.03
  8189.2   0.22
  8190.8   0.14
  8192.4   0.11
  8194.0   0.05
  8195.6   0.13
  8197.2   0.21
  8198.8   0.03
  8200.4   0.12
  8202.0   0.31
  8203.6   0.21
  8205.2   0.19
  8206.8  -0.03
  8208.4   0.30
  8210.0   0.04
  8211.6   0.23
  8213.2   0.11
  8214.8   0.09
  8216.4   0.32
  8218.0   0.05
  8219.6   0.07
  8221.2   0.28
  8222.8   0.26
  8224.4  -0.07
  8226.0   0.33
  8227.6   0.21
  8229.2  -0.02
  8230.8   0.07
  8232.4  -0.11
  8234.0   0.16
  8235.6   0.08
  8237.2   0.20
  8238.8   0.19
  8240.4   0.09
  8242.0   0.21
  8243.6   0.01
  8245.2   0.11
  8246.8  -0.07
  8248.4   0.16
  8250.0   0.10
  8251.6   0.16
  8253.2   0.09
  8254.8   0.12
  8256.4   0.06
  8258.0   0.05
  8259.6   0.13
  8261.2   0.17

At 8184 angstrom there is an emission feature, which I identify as H-gamma 4340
